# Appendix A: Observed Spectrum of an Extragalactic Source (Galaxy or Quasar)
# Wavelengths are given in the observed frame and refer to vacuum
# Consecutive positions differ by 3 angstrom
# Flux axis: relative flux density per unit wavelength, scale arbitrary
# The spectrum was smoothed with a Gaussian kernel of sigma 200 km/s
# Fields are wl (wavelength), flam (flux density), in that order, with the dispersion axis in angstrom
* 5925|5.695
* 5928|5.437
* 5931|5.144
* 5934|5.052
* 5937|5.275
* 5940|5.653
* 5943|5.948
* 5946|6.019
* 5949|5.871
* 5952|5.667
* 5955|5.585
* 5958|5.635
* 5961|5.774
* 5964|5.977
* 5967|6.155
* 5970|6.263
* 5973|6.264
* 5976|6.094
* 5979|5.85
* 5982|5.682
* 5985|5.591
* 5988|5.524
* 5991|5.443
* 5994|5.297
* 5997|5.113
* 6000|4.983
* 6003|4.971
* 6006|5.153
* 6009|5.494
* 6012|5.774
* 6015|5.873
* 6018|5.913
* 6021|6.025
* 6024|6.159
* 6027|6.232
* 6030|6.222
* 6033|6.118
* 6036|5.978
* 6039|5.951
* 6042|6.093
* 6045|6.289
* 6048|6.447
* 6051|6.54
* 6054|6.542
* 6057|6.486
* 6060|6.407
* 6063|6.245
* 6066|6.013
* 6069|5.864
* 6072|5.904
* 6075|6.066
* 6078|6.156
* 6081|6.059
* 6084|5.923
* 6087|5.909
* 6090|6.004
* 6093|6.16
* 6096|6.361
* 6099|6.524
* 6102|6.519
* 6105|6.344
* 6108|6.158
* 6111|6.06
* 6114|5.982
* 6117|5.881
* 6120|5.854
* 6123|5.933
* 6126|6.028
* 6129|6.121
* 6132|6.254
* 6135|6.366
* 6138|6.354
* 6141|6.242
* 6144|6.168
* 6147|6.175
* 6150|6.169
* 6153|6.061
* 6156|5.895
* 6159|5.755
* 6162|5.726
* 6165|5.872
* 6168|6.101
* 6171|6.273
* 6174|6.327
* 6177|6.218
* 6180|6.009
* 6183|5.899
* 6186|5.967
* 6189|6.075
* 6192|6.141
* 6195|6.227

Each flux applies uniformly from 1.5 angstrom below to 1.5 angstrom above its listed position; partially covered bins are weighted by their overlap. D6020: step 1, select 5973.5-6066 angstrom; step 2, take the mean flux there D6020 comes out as 5.89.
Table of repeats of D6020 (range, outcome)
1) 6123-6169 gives 6.08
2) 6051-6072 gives 6.25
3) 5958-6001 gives 5.72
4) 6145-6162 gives 5.99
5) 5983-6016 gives 5.38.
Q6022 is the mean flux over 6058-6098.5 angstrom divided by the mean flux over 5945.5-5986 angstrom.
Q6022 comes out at 1.0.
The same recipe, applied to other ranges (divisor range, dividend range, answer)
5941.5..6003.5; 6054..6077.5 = 1.08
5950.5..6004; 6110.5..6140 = 1.07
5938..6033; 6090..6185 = 1.06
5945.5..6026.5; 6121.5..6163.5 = 1.07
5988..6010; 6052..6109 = 1.19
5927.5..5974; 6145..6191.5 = 1.05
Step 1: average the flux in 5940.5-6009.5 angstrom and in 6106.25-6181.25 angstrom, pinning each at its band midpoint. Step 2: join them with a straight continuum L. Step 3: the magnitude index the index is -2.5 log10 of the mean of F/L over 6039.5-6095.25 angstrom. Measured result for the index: -0.05 mag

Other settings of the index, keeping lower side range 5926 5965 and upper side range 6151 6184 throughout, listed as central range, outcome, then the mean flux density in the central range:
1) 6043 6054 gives -0.11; 6.43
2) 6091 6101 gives -0.08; 6.34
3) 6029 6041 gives -0.05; 6.06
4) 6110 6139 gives -0.03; 6.08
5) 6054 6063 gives -0.11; 6.43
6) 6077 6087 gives -0.03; 6.02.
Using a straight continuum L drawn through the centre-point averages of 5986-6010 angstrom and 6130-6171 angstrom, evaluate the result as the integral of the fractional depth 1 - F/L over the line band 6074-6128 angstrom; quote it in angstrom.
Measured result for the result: -2.7 angstrom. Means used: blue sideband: 5.25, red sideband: 6.09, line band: 6.11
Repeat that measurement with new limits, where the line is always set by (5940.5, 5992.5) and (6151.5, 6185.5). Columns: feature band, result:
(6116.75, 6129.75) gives 0.0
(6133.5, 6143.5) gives -0.5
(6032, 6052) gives -1.0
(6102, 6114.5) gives -0.5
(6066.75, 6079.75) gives -0.2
